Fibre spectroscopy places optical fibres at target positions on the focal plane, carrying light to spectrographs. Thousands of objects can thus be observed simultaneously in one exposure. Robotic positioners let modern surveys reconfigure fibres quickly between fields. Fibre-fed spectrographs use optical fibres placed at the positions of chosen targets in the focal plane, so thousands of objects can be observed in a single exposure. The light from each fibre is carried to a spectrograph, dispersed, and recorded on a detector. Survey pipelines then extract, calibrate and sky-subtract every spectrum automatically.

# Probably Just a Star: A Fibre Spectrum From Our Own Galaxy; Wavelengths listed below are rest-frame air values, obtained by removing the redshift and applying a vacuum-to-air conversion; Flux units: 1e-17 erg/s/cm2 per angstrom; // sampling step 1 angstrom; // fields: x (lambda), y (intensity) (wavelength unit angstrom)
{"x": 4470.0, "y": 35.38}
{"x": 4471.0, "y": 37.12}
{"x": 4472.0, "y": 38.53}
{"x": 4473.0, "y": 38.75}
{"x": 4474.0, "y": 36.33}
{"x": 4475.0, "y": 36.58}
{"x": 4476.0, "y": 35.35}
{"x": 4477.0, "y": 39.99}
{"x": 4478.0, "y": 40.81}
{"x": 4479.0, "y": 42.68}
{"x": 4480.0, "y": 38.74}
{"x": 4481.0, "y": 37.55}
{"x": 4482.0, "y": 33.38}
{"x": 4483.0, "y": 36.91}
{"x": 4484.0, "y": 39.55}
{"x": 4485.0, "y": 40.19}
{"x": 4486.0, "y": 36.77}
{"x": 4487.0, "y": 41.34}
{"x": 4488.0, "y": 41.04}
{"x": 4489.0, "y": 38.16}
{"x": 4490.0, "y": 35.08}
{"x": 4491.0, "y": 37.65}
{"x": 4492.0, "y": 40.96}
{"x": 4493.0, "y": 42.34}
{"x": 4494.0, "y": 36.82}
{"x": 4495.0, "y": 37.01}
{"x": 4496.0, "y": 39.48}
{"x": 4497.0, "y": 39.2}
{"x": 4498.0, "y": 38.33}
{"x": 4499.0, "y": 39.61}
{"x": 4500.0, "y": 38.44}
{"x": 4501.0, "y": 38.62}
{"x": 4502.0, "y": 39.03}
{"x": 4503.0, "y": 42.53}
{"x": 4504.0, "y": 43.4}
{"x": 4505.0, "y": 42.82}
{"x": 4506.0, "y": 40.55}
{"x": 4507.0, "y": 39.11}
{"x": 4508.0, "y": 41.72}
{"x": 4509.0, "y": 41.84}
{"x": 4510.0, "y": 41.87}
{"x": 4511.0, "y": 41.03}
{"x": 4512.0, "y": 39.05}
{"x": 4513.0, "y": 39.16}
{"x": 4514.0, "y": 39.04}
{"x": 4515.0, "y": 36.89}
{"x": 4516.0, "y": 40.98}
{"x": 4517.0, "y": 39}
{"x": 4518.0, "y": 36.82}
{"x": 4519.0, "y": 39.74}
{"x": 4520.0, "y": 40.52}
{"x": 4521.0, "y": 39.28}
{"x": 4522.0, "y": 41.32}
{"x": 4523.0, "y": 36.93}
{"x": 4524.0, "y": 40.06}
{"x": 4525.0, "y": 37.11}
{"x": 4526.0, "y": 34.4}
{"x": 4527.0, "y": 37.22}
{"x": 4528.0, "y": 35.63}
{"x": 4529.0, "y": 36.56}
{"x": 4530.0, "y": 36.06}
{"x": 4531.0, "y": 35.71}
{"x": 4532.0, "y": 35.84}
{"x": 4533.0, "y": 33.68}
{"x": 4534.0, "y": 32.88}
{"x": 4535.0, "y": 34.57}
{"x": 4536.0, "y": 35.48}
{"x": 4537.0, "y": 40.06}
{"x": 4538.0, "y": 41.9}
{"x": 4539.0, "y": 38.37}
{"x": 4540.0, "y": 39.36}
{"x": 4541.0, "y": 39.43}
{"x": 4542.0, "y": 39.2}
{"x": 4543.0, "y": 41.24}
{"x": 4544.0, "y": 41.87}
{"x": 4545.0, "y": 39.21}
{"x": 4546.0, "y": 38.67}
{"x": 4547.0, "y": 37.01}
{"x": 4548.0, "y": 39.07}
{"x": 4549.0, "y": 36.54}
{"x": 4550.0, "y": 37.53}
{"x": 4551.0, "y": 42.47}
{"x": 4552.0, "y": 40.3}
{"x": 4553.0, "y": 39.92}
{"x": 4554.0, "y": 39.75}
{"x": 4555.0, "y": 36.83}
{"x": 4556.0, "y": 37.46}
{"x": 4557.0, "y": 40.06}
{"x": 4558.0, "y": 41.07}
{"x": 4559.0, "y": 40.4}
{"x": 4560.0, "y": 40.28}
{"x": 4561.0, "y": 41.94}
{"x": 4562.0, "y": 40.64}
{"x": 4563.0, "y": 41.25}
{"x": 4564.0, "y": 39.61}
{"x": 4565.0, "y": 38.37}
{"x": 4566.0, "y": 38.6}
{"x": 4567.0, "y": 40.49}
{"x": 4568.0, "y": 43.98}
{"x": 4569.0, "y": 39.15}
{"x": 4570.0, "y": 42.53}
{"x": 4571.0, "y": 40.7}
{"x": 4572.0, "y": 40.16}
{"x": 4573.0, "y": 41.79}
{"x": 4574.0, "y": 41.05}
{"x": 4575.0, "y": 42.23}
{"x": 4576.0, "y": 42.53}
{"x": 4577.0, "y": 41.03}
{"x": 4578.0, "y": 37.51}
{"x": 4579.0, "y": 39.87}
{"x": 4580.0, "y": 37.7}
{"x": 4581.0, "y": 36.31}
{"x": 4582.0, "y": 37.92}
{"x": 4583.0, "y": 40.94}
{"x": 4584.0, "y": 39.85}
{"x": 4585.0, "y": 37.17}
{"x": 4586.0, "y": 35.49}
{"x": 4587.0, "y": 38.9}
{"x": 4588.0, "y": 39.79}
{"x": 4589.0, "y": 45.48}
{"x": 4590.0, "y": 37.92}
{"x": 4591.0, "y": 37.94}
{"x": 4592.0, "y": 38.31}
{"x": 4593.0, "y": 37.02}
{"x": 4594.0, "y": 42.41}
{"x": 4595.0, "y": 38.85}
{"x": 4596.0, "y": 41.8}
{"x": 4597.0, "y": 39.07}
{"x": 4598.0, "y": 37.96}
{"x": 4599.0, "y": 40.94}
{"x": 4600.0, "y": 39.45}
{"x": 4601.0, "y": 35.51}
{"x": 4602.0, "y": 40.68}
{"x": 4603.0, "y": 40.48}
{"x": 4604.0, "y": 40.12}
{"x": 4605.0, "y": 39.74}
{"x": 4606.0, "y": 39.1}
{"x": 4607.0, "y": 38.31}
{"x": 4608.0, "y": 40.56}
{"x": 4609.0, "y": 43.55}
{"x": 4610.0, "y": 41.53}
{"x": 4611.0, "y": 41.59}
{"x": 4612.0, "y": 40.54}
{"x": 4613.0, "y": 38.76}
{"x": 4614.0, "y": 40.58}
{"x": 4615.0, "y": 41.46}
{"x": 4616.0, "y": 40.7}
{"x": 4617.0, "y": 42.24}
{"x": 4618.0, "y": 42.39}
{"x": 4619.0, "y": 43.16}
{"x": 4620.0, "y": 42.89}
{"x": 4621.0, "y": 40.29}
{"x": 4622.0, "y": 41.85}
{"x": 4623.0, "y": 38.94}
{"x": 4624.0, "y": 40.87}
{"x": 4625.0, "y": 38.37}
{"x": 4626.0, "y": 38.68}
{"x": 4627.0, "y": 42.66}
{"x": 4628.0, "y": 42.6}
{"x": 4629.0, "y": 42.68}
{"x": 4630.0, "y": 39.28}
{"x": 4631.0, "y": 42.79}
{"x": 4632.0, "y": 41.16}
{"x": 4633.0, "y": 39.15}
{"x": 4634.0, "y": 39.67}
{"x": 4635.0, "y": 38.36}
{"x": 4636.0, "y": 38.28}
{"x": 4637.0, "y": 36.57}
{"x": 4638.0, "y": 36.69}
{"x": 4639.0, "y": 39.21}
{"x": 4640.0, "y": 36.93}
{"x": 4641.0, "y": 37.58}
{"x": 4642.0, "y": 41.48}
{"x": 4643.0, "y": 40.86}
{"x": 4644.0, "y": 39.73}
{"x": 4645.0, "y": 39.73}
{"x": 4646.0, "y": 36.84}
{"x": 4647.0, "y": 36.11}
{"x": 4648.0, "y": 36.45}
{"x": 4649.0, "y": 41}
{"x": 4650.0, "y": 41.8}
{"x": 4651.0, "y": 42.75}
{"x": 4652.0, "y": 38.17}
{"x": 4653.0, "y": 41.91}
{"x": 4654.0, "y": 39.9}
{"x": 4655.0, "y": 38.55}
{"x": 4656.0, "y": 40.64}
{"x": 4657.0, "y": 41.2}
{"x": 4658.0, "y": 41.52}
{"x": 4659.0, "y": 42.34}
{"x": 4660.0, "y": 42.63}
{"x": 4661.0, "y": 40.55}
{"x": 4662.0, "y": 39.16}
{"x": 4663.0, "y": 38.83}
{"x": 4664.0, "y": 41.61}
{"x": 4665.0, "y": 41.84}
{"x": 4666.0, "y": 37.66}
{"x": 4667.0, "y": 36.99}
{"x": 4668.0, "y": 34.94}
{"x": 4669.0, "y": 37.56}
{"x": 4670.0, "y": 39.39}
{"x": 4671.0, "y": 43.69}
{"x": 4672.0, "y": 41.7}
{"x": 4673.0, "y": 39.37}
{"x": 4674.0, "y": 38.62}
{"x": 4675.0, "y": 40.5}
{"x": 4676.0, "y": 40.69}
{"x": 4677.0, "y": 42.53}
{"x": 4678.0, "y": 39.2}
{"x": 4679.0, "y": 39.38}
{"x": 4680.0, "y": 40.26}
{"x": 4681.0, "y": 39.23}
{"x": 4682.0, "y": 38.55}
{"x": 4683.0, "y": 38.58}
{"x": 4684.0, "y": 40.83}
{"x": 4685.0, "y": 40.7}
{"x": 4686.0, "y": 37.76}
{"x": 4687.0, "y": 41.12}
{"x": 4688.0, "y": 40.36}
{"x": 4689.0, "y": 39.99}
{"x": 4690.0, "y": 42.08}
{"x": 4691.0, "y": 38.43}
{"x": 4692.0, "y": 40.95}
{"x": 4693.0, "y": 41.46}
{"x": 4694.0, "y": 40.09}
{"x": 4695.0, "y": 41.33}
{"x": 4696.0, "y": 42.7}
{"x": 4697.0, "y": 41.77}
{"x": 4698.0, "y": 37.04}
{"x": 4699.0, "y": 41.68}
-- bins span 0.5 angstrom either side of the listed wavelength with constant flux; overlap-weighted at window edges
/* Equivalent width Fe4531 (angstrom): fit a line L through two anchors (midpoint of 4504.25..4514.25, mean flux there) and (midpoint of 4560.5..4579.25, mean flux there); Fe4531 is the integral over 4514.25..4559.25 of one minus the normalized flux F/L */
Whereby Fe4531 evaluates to 2.66 angstrom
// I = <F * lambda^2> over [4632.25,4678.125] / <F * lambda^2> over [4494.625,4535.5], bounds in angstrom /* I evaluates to 1.1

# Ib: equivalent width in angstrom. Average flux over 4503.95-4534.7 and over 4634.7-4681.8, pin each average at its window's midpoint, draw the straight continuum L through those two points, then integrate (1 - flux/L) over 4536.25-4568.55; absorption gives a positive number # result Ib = -0.82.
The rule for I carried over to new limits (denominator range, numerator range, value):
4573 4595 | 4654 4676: 1.05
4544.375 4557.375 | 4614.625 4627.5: 1.09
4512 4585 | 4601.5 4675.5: 1.07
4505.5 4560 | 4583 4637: 1.07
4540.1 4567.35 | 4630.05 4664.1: 1.04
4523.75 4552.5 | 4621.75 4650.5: 1.09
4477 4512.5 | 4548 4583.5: 1.04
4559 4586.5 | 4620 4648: 1.02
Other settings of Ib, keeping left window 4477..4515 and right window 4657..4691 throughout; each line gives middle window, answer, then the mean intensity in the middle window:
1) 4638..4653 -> 0.3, 39.2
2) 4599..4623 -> -0.5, 40.6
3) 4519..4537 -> 1.2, 36.8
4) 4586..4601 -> 0.1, 39.4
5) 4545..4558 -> 0.2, 38.9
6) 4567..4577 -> -0.4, 41.5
